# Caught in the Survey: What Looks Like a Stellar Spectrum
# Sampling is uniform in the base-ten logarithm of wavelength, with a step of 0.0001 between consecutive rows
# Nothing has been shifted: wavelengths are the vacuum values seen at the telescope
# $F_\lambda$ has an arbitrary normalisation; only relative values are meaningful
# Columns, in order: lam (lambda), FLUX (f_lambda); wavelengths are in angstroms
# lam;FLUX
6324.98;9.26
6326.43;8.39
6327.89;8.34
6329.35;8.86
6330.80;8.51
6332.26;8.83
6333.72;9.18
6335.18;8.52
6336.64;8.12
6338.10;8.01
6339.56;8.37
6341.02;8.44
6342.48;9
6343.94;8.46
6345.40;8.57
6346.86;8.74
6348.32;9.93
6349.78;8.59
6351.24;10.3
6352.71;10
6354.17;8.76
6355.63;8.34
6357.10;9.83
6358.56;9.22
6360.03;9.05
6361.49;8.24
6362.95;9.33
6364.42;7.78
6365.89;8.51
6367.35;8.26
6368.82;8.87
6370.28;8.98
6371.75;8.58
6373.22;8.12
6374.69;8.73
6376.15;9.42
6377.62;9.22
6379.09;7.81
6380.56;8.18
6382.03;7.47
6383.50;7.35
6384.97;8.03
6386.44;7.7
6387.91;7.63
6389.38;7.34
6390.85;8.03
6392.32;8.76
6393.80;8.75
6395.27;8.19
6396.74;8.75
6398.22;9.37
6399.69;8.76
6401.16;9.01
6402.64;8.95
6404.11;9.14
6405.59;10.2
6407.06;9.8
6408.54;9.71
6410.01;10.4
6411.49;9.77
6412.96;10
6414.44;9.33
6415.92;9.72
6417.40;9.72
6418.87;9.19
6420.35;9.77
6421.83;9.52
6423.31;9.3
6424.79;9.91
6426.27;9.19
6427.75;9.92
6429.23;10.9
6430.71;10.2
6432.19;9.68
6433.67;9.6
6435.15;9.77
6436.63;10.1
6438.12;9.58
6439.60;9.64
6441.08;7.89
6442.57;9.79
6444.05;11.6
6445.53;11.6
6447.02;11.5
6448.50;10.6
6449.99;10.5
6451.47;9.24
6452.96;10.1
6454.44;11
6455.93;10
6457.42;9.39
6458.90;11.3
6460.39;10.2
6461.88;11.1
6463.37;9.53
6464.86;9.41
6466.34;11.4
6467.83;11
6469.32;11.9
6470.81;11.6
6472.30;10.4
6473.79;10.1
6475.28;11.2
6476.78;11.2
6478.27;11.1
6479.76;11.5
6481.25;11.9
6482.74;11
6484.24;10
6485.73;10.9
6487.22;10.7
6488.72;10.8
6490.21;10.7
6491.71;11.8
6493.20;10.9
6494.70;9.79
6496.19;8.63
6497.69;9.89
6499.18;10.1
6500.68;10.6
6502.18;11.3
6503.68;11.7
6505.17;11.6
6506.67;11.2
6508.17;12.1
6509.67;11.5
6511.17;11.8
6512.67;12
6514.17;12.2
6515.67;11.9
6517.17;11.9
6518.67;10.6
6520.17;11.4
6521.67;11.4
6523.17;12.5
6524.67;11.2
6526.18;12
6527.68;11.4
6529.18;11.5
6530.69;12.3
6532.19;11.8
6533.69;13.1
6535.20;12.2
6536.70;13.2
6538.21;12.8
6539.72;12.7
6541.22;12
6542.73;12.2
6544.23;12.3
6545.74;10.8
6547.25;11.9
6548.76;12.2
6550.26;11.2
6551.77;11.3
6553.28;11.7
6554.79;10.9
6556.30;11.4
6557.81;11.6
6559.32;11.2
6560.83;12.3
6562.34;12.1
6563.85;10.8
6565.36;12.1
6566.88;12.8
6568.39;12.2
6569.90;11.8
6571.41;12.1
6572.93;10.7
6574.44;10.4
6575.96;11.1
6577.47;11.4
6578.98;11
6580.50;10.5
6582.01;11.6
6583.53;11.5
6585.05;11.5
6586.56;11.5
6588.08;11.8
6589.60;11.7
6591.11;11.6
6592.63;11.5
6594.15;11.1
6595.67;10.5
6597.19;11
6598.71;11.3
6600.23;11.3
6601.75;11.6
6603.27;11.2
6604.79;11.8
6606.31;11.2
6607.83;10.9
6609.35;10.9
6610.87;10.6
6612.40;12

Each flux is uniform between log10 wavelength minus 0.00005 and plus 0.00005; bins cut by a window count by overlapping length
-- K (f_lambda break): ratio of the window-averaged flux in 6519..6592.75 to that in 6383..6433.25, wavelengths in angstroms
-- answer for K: 1.3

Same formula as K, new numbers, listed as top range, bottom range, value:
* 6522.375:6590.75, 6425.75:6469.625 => 1.15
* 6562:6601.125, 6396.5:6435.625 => 1.19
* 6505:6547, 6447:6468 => 1.15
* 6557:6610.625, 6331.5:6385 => 1.31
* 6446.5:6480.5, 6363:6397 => 1.29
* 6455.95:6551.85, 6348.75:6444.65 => 1.24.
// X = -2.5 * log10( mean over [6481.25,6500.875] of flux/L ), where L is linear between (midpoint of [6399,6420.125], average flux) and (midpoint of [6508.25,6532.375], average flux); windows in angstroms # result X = 0.07 mag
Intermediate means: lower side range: 9.56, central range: 10.5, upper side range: 11.7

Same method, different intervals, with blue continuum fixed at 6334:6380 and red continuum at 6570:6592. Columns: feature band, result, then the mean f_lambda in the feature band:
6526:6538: -0.137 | 12.2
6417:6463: -0.036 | 10.1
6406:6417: -0.048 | 9.83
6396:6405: 0.031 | 9.01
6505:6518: -0.122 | 11.8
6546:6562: -0.052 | 11.6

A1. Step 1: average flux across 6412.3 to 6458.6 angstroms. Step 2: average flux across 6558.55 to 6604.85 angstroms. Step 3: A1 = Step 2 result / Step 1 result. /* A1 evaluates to 1.1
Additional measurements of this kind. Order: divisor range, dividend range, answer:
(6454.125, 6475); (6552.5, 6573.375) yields 1.10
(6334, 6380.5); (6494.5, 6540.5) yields 1.32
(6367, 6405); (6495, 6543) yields 1.38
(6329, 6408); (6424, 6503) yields 1.20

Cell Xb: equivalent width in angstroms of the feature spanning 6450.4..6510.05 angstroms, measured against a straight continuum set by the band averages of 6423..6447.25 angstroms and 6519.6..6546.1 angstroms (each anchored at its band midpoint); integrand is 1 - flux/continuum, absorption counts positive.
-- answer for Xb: 1.1 angstroms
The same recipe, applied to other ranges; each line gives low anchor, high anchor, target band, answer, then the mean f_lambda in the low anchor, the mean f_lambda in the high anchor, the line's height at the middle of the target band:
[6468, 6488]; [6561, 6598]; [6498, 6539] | -2.0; 11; 11.4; 11.2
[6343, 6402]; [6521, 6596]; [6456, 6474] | -0.8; 8.63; 11.7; 10.2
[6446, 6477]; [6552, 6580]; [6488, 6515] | -0.2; 10.6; 11.5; 11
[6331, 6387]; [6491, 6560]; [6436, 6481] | -0.6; 8.65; 11.6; 10.4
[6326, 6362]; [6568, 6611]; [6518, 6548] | -3.5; 8.83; 11.3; 10.7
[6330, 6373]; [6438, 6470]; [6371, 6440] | 3.8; 8.8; 10.4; 9.64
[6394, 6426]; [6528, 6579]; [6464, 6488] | -1.0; 9.44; 11.8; 10.5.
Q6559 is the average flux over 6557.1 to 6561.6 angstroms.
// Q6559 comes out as 11.7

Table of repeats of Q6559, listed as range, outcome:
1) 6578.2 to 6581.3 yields 10.8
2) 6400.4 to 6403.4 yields 8.99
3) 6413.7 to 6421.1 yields 9.54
